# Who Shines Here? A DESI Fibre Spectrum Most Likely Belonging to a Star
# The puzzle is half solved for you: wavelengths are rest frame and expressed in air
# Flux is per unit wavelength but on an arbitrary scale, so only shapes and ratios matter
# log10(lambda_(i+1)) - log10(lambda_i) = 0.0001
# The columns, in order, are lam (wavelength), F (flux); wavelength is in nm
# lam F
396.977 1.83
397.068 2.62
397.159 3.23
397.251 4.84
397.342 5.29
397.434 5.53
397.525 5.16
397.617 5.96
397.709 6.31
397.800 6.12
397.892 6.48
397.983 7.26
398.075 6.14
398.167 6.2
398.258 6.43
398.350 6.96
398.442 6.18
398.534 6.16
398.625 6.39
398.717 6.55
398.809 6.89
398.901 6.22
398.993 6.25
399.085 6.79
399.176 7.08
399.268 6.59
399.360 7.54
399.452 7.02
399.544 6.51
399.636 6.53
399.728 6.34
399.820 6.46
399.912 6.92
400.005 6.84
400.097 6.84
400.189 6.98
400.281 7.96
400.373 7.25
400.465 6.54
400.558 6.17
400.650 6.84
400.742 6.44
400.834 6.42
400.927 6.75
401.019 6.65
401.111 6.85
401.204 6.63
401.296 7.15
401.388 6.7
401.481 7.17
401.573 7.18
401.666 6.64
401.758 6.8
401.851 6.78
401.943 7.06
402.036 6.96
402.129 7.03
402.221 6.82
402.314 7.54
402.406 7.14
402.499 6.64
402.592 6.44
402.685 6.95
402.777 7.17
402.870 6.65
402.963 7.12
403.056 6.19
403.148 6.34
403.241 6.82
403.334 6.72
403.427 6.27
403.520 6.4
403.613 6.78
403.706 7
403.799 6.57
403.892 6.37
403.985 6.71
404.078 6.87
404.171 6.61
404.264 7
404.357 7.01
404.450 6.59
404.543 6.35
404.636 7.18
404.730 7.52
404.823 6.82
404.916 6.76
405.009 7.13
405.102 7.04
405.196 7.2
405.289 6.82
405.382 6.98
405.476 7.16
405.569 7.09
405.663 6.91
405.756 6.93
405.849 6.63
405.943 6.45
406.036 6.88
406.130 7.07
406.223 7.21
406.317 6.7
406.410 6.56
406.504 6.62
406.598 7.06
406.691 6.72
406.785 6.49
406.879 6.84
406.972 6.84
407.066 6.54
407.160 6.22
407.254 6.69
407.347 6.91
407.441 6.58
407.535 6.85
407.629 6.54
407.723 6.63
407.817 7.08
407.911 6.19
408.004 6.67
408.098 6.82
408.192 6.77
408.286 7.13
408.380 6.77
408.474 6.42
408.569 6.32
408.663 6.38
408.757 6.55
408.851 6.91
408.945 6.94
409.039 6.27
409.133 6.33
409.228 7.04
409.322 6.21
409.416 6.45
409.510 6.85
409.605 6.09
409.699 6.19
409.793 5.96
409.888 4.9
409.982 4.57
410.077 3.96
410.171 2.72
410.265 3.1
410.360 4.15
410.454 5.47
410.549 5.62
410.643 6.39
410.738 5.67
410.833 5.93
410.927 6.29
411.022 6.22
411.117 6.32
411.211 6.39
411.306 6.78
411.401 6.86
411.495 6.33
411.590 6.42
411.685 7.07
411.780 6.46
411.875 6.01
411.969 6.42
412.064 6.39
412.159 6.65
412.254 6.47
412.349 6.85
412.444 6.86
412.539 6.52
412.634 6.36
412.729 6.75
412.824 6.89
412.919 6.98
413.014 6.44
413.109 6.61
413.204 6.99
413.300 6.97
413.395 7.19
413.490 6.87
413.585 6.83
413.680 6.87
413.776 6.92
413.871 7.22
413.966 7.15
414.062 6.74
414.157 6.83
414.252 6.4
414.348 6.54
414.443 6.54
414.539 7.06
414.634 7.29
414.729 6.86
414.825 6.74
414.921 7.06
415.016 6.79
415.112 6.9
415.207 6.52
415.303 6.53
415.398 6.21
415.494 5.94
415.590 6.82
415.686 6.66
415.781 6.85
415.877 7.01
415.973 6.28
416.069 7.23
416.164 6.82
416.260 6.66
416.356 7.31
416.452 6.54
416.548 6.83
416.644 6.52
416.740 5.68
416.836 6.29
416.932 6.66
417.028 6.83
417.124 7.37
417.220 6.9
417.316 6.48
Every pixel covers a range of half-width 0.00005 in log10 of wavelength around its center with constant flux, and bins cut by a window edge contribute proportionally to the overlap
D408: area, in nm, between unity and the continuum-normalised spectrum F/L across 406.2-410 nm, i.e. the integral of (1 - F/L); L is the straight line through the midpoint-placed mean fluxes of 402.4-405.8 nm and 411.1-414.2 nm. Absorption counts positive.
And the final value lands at 0.126 nm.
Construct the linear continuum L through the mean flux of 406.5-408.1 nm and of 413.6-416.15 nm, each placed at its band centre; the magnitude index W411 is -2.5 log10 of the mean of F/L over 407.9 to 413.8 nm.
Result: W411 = 0.07 mag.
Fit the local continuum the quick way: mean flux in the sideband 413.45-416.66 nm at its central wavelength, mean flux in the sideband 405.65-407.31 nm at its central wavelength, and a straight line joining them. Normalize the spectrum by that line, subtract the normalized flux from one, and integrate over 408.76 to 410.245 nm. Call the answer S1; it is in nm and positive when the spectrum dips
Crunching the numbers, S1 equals 0.21 nm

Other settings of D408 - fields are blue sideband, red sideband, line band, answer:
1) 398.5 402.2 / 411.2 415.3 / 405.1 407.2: -0.02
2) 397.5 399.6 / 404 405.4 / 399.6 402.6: -0.07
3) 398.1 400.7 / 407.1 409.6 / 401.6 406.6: -0.13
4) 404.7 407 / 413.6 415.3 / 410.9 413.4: 0.09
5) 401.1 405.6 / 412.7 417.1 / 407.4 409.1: 0.04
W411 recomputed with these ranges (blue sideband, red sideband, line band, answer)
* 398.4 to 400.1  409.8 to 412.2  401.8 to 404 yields -0.07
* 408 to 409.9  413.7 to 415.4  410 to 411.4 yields 0.22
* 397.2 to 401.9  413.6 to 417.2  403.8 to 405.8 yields -0.04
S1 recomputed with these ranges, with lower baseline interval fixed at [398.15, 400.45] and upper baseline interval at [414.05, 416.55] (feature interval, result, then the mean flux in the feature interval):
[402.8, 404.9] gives 0.00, 6.73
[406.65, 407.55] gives 0.01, 6.66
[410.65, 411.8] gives 0.06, 6.39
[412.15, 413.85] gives -0.01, 6.79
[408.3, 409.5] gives 0.03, 6.57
